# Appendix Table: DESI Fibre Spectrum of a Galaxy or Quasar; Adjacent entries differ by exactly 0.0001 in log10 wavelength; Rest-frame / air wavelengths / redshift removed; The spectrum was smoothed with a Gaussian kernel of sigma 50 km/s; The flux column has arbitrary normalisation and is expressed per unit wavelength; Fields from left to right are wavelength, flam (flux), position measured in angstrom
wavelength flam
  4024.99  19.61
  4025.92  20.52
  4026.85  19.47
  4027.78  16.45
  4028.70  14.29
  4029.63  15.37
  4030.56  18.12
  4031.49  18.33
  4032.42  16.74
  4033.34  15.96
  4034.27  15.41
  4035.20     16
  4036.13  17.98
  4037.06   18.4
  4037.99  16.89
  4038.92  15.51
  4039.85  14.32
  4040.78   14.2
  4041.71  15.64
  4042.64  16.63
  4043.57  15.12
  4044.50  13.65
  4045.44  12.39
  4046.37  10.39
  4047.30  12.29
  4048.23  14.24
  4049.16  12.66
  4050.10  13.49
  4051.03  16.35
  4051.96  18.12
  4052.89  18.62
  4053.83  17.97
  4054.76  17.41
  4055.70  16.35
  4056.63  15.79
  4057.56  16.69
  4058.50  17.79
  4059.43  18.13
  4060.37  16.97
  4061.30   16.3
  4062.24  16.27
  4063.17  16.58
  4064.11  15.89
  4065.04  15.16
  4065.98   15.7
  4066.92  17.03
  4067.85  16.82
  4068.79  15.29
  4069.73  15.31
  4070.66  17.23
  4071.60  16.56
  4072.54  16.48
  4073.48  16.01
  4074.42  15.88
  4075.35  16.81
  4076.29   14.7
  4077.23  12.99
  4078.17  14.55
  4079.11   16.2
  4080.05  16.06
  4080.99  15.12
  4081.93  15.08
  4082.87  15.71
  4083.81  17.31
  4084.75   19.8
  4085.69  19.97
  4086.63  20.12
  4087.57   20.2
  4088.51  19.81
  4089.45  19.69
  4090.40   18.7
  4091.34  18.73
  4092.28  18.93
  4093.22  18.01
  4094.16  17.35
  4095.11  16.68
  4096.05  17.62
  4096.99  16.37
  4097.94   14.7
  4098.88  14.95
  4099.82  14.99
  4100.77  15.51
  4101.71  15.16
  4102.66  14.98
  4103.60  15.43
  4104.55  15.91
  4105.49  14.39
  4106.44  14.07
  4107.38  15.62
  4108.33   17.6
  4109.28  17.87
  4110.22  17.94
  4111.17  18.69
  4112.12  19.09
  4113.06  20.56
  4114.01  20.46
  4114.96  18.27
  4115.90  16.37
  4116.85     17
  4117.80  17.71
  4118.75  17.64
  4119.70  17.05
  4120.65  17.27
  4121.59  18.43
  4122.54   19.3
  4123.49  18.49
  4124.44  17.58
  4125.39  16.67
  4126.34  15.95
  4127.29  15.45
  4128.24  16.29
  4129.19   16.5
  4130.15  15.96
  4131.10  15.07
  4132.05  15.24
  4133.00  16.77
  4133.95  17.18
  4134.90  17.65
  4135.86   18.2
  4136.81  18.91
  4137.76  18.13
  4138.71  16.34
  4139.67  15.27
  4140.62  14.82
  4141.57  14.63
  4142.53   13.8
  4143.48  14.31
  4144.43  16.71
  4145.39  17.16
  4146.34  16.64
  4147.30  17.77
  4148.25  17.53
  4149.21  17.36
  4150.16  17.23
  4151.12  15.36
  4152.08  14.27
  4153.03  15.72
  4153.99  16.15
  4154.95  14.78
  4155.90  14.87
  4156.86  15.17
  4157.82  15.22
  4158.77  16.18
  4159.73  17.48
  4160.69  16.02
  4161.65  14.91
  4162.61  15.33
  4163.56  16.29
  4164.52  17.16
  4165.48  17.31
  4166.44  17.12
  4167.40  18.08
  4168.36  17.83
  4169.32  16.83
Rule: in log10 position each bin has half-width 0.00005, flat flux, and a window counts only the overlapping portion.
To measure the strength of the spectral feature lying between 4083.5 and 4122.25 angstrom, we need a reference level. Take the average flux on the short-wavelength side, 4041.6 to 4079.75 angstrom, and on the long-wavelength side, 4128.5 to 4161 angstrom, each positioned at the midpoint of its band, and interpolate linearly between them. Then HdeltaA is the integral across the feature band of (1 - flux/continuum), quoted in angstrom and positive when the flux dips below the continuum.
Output -3.75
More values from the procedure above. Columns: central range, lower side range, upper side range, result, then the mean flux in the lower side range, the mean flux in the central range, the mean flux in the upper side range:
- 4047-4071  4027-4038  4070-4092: 1.1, 16.7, 16.2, 17.1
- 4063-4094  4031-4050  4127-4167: -2.9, 15.1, 16.9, 16.2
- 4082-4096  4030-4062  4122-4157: -2.1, 15.9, 18.5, 16.4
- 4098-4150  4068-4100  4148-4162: -1.4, 16.9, 16.7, 15.9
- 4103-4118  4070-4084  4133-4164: -1.3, 15.7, 17.3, 16.2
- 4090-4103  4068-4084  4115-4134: -0.3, 15.7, 16.6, 16.9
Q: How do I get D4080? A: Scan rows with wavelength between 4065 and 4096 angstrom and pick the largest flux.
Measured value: 20.2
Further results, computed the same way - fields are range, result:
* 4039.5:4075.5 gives 18.62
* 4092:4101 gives 18.93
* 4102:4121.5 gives 20.56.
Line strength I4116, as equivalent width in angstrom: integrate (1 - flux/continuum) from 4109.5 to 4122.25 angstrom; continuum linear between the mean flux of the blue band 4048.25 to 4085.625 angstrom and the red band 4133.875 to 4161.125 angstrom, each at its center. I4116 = -1.5 angstrom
